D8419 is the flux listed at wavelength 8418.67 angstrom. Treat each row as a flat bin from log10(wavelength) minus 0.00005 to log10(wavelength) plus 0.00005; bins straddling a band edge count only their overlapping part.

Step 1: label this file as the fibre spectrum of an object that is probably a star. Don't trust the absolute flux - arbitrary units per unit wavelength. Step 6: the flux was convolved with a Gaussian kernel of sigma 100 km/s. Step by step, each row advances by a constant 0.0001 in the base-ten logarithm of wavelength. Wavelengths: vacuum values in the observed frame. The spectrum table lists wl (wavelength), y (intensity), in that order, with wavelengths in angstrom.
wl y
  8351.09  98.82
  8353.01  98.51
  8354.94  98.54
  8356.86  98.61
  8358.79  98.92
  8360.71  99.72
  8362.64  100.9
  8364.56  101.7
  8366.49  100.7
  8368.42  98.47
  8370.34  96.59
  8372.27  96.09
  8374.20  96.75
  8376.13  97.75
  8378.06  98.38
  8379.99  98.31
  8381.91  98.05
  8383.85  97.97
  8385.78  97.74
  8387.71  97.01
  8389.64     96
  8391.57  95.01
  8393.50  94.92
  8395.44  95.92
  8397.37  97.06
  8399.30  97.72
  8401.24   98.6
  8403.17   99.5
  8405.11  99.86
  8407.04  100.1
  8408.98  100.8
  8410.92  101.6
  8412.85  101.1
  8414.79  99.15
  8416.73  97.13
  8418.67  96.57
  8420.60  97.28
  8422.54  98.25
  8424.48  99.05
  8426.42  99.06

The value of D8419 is 96.57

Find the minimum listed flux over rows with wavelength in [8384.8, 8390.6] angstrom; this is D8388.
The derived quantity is 96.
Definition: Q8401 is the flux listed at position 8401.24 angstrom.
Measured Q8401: 98.6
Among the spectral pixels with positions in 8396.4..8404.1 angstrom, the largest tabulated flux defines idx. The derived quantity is 99.5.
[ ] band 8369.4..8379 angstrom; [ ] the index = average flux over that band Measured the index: 97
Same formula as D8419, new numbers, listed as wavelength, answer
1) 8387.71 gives 97.01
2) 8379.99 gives 98.31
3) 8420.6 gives 97.28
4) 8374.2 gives 96.75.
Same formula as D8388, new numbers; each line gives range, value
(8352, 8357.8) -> 98.51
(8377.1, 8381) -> 98.31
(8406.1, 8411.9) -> 100.1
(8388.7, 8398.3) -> 94.92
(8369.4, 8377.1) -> 96.09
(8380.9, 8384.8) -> 97.97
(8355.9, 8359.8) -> 98.61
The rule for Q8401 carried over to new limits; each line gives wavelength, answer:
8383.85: 97.97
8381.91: 98.05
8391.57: 95.01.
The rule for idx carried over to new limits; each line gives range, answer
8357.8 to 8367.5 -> 101.7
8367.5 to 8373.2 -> 98.47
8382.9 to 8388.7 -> 97.97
